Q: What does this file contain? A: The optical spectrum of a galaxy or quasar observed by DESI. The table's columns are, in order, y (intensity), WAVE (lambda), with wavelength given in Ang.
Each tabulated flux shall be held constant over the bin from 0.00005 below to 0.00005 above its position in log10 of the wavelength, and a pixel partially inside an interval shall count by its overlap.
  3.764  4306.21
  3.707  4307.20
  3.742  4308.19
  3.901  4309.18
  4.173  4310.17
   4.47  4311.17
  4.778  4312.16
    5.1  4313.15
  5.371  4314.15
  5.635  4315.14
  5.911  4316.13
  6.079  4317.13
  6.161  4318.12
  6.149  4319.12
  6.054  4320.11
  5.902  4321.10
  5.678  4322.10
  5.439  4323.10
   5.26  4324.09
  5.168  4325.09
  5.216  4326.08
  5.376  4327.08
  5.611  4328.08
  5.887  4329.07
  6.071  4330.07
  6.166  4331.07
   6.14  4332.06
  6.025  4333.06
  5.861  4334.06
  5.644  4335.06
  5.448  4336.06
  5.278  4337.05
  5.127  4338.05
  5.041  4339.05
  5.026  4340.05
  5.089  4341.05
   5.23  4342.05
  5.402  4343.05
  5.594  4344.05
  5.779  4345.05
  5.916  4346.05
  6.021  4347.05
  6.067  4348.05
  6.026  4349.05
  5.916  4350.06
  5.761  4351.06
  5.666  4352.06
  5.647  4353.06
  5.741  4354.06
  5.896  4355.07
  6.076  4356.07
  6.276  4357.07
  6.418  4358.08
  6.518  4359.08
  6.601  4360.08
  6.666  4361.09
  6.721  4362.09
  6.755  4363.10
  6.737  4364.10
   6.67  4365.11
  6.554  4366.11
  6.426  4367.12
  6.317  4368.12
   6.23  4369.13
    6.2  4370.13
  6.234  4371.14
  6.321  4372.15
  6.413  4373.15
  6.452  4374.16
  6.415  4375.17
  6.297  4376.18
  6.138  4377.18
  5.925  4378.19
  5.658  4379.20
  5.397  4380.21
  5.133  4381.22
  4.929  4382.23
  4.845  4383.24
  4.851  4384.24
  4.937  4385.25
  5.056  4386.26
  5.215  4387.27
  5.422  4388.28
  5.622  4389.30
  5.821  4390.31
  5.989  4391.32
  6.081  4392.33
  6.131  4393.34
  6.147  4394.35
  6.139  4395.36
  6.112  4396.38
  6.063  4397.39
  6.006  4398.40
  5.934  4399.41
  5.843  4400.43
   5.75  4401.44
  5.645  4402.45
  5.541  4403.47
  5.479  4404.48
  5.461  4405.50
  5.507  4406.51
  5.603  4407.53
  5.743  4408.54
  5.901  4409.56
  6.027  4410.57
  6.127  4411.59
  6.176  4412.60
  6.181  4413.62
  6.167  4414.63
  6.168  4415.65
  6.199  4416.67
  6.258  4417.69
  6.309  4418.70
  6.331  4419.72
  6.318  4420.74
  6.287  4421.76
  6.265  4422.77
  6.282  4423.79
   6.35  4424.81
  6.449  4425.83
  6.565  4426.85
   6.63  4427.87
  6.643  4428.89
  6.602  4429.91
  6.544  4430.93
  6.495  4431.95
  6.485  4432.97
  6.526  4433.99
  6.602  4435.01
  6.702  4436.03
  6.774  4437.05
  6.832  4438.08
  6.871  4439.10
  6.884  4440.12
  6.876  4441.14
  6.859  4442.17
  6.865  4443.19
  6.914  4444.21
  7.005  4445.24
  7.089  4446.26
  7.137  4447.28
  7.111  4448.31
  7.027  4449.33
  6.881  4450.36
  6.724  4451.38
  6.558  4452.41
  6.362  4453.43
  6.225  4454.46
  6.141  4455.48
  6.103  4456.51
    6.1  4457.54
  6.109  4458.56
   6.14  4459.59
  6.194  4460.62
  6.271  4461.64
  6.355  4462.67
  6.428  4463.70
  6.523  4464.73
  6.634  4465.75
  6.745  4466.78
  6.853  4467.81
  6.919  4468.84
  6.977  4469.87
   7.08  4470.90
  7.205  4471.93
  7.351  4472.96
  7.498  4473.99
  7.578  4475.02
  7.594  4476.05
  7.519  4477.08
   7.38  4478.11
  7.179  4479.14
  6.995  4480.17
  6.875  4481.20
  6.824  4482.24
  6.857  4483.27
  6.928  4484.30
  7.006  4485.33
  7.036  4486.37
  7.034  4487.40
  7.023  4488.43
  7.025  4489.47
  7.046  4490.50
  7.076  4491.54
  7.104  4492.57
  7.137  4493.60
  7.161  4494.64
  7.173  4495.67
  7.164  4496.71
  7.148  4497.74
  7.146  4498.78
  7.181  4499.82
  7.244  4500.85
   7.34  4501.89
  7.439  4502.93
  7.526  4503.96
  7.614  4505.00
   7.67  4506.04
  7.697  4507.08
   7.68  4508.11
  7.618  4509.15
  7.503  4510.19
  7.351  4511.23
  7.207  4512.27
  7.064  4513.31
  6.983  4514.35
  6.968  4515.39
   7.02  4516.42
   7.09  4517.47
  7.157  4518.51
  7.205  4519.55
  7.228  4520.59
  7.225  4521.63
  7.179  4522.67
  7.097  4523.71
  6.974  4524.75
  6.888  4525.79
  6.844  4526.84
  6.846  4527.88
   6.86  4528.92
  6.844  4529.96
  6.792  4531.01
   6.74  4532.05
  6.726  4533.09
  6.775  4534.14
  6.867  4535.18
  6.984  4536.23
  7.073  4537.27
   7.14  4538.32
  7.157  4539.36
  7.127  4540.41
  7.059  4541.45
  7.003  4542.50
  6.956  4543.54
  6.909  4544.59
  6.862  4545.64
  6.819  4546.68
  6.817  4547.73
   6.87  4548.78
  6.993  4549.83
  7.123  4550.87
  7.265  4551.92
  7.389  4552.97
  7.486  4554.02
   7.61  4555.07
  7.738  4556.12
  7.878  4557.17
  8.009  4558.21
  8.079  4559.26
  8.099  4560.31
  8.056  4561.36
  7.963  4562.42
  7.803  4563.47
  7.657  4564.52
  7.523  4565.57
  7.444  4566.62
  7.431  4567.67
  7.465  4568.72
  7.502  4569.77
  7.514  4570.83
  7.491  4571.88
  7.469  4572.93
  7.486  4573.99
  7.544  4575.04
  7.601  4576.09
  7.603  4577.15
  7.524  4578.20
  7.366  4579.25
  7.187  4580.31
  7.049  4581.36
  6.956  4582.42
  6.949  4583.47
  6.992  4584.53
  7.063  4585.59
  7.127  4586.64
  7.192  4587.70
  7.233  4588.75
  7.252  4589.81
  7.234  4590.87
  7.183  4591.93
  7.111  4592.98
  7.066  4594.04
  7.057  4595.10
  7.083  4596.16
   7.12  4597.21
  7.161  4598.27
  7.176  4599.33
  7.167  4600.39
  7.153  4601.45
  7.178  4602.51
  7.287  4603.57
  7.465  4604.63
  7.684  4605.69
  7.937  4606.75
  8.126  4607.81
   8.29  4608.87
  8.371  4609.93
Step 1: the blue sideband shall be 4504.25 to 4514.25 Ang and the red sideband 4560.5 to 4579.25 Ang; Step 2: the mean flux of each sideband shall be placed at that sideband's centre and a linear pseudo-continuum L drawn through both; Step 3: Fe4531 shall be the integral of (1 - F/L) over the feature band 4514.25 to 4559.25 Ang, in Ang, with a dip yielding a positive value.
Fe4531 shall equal 2.6 Ang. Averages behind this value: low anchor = 7.46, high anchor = 7.6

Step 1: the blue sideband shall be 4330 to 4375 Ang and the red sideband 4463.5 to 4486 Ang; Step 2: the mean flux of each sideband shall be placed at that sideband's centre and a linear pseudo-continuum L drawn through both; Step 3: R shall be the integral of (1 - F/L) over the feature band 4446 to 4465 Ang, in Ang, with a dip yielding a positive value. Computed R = 1.1 Ang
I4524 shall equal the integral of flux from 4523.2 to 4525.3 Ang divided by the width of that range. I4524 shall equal 7.05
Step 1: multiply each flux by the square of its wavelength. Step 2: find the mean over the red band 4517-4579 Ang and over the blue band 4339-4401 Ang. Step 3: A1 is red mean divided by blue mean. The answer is 1.33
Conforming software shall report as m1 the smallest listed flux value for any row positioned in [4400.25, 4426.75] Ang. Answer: 5.461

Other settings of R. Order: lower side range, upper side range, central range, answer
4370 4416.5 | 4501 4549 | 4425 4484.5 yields -3.28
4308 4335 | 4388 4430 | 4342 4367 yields -1.89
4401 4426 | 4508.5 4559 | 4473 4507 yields -2.51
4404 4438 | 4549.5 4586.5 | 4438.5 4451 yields -0.97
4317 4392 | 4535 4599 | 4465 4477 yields -0.88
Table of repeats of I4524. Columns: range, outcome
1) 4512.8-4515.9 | 7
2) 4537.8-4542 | 7.12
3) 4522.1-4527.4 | 7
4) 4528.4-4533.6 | 6.8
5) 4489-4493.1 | 7.08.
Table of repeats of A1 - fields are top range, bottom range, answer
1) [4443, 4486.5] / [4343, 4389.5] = 1.20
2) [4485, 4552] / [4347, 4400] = 1.27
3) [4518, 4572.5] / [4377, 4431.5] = 1.31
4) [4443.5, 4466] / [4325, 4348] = 1.24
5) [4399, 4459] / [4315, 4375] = 1.11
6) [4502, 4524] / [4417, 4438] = 1.17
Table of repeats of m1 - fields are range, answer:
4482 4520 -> 6.824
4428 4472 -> 6.1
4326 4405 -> 4.845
